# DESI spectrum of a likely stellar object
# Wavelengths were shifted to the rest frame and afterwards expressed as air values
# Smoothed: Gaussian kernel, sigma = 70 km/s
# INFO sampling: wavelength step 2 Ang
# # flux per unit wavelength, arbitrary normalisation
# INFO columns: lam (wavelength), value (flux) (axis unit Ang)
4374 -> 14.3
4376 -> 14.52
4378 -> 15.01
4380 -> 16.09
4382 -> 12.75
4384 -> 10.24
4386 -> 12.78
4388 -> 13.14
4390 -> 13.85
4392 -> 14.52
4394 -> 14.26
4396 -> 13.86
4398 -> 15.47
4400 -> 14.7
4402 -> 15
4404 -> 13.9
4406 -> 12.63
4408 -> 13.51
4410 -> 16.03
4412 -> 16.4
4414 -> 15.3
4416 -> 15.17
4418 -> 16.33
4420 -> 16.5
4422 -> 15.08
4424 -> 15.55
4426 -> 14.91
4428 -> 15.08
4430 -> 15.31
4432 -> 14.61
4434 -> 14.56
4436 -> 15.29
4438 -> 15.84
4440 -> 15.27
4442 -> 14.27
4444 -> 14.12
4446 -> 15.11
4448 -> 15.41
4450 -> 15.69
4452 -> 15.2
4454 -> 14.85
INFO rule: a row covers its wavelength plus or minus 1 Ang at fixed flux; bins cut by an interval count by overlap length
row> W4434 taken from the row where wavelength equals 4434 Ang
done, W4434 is 14.56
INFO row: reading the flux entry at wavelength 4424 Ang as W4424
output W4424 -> 15.55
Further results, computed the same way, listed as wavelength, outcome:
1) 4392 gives 14.52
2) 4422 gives 15.08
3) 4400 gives 14.7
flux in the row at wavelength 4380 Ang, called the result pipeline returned 16.09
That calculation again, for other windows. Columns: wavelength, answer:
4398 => 15.47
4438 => 15.84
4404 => 13.9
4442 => 14.27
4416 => 15.17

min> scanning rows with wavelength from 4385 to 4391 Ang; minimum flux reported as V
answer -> 12.78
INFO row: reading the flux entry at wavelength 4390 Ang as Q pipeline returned 13.85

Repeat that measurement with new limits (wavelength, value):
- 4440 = 15.27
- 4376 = 14.52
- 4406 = 12.63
